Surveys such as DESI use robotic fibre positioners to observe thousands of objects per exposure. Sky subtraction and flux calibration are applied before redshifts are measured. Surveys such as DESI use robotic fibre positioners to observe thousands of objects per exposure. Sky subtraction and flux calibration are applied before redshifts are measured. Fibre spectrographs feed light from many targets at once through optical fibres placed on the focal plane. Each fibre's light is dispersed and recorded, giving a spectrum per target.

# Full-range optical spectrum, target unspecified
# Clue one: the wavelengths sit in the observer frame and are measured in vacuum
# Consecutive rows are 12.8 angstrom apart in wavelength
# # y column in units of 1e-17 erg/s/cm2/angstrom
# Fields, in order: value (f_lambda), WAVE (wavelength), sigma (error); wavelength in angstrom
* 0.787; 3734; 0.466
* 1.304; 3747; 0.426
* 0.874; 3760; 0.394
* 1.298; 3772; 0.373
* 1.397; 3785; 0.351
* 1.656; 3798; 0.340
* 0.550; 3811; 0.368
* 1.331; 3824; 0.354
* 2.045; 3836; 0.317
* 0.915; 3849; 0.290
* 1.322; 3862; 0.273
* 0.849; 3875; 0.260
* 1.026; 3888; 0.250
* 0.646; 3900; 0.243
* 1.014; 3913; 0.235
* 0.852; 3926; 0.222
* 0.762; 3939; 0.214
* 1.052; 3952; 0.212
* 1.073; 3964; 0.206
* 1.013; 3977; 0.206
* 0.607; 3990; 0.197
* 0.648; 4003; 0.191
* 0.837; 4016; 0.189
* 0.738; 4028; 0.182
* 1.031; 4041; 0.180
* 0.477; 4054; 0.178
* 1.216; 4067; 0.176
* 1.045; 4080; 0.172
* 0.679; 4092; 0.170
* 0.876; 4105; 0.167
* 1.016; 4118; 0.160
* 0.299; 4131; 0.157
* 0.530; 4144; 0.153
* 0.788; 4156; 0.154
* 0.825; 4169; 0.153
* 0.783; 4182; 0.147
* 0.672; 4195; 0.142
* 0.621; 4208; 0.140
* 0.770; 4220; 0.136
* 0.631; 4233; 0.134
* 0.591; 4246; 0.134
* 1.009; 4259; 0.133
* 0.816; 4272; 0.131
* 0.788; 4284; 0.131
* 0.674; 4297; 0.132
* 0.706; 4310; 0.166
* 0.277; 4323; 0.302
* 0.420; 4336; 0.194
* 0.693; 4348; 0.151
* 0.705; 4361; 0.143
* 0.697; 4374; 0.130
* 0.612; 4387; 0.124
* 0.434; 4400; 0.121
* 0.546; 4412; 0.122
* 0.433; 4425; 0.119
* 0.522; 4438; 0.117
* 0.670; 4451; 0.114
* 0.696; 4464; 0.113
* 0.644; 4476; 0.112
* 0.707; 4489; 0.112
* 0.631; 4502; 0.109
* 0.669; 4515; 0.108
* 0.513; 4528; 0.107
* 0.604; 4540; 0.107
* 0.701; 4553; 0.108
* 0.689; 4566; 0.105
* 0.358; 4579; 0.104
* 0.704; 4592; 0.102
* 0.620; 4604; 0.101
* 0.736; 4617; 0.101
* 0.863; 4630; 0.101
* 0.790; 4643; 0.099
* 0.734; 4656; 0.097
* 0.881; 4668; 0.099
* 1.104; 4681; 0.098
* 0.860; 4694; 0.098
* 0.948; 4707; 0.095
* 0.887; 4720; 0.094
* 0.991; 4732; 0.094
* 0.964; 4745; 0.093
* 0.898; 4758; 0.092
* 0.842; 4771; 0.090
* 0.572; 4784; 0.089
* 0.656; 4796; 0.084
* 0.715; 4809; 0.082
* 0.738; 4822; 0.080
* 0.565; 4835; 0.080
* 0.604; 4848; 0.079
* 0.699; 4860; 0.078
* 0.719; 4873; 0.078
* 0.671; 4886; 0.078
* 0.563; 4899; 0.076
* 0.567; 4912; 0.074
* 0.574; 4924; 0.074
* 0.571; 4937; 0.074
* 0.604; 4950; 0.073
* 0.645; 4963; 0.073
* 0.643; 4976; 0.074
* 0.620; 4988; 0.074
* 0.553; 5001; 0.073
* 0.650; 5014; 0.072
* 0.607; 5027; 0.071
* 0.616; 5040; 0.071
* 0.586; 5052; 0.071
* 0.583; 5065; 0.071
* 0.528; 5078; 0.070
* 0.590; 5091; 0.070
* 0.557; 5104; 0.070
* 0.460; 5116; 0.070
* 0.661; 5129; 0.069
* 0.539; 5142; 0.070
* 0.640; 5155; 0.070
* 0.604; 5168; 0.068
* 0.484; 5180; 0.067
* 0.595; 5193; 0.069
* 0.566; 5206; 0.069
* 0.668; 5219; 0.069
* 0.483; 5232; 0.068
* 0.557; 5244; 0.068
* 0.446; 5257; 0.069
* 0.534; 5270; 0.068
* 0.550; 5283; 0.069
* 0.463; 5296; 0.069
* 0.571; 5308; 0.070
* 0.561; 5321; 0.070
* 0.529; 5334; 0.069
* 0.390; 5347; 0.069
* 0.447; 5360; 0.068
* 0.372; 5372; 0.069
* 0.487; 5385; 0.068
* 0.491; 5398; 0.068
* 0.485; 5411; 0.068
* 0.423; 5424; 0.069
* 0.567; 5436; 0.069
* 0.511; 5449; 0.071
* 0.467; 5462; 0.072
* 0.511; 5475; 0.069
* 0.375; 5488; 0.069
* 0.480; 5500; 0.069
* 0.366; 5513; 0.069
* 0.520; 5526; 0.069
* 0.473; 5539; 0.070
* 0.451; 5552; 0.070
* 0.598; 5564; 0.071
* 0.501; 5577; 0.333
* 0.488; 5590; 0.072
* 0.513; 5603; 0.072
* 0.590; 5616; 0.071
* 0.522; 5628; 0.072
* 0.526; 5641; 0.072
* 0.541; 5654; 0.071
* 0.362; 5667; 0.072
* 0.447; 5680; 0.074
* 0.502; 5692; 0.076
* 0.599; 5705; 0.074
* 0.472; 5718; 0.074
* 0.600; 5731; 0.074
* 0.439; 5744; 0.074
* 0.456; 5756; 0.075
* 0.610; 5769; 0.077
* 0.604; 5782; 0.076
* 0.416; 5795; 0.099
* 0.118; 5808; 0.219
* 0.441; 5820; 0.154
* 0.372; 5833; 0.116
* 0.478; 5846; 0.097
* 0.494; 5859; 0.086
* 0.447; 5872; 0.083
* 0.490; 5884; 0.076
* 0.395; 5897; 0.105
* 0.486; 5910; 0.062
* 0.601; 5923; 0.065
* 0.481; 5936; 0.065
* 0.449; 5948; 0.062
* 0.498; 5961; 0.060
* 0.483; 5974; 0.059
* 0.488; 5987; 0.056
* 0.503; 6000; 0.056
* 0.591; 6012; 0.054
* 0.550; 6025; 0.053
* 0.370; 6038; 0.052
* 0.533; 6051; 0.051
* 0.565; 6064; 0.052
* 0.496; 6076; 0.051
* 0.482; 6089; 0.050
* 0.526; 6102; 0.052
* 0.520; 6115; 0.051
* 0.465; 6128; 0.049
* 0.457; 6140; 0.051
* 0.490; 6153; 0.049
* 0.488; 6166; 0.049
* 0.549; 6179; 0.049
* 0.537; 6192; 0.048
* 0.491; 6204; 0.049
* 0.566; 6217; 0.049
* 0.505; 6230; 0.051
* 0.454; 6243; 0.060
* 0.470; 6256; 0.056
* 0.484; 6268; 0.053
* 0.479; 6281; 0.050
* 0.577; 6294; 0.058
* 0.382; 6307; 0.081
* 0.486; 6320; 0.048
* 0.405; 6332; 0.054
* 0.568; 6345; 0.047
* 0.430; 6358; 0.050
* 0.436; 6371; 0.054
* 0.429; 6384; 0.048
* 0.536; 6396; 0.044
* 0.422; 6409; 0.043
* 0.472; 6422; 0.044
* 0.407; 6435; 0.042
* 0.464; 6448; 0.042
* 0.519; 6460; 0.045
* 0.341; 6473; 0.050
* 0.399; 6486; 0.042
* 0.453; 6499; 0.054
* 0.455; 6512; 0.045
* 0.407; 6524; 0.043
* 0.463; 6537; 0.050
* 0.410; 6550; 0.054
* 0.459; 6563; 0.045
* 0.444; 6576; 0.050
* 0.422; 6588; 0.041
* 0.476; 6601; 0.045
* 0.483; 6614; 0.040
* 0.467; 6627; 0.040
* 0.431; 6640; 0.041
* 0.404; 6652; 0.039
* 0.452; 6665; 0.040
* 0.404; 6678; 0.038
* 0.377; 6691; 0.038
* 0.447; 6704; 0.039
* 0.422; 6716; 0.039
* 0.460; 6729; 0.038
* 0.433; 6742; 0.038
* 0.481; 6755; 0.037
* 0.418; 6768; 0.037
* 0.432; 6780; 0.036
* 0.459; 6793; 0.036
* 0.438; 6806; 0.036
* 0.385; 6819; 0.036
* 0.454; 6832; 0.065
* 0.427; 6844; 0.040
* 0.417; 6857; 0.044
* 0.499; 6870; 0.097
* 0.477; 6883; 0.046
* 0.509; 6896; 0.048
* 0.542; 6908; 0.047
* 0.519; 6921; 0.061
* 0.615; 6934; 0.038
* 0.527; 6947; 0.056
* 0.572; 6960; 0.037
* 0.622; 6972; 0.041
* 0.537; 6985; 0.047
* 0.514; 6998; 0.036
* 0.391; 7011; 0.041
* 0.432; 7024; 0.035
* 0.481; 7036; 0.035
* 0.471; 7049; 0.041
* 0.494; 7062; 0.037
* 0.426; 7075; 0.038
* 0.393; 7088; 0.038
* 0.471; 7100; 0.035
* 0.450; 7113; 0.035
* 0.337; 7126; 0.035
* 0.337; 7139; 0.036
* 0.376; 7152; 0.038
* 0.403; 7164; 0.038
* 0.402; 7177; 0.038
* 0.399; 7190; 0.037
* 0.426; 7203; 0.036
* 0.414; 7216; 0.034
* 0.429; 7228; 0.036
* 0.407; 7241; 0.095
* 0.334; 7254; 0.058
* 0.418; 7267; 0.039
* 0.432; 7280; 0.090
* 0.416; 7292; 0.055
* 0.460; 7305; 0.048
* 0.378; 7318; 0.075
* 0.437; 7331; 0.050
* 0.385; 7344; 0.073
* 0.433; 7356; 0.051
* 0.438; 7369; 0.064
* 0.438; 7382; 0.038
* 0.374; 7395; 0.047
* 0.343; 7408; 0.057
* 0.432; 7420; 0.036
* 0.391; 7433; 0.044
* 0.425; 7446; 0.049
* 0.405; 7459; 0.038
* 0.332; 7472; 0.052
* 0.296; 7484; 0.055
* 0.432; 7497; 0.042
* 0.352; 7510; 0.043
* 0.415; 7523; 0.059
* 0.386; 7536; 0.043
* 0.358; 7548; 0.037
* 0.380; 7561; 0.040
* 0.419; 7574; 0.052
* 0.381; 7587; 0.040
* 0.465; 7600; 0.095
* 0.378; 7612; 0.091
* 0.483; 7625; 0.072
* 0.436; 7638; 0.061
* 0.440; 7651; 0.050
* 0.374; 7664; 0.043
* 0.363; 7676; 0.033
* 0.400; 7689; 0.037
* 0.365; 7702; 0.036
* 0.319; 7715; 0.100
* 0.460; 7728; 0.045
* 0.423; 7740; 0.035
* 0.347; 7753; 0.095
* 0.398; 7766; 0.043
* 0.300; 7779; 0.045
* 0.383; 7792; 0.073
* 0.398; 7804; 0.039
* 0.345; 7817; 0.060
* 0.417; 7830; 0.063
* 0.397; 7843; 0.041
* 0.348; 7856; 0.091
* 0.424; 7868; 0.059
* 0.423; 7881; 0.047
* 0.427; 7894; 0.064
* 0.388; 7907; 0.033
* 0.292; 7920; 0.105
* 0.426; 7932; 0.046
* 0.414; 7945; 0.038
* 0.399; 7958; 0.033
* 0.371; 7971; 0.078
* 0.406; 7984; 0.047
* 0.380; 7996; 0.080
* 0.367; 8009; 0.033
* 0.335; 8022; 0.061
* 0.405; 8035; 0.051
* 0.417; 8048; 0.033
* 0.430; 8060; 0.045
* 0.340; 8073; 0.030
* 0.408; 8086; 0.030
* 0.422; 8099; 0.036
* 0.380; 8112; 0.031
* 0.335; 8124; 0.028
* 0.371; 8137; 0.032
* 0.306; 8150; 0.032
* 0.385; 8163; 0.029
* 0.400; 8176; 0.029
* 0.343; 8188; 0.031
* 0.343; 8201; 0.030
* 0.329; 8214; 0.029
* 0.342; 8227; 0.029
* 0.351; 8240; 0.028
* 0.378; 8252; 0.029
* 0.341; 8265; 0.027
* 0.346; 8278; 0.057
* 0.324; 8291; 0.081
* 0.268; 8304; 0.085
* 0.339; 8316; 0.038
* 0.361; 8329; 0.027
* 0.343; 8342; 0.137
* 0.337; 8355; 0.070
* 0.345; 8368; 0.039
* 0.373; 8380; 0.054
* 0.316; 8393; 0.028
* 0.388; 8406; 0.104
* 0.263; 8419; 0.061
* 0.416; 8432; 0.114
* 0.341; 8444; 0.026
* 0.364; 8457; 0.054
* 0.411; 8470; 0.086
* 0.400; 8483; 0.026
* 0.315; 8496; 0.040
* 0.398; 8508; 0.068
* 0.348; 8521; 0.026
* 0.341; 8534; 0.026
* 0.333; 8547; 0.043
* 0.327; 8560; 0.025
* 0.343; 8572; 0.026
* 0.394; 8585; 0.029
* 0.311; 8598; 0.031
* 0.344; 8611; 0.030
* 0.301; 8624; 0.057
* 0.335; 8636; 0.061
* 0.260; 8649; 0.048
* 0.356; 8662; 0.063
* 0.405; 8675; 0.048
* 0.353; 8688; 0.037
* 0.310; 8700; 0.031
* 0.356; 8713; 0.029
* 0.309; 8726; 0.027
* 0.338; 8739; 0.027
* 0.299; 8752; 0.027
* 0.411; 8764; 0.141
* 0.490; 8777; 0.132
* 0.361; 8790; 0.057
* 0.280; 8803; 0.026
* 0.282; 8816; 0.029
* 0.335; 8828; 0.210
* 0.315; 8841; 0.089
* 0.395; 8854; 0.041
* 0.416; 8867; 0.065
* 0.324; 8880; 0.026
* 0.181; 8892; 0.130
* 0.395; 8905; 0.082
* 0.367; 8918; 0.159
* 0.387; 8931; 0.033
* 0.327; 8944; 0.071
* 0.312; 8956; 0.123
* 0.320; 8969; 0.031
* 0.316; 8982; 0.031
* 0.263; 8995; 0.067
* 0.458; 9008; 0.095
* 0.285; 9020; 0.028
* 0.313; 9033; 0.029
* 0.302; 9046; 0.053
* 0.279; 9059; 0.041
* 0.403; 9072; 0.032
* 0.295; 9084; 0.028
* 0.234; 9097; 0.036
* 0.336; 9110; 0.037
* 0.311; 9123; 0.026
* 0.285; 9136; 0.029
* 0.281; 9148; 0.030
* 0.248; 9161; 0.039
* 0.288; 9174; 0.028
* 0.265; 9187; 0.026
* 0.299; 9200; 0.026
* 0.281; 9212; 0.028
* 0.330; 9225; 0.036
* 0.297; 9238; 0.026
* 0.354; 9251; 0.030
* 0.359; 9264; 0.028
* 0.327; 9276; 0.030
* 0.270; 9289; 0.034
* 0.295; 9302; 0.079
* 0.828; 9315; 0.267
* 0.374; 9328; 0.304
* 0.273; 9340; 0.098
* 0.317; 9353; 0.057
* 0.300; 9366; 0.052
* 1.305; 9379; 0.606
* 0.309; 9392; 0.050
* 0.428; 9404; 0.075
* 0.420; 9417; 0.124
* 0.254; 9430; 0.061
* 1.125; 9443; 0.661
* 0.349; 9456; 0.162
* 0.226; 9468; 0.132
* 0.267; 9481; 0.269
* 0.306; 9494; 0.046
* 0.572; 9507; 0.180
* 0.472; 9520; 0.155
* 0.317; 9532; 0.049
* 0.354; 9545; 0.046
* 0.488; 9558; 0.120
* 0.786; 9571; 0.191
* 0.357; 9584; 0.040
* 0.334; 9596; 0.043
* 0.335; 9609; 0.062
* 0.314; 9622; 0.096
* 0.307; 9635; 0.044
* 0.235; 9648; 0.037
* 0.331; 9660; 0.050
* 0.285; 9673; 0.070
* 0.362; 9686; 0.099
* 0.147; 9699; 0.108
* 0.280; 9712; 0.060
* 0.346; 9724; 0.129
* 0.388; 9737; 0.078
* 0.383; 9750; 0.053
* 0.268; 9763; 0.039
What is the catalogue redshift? 1.48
